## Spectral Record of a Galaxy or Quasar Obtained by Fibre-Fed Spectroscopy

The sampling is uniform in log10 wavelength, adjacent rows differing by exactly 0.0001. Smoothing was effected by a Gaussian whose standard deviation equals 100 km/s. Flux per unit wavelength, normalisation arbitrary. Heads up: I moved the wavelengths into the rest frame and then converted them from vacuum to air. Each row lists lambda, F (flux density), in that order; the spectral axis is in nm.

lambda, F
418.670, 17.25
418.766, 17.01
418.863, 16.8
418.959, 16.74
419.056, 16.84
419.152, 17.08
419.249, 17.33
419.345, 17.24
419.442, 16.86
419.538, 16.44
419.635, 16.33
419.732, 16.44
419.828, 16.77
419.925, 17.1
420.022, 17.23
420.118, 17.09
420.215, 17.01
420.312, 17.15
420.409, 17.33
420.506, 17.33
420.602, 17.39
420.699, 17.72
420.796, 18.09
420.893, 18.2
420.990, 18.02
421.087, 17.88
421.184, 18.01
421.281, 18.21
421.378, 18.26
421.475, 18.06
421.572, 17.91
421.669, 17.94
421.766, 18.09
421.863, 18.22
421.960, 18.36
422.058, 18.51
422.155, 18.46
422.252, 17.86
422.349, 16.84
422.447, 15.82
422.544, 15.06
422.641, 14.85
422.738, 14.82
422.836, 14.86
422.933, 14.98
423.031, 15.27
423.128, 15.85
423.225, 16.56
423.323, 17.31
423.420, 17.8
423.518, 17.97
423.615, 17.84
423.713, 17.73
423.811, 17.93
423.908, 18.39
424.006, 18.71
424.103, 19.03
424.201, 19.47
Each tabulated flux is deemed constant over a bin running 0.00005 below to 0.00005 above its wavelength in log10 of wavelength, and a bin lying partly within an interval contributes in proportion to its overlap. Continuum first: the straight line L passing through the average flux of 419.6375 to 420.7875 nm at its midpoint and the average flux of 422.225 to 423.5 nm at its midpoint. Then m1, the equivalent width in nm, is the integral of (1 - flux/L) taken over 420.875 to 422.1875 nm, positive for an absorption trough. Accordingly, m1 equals -0.12 nm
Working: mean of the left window 17.1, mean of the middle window 18.1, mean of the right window 16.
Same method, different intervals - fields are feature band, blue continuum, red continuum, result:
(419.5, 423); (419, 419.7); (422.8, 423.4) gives -0.17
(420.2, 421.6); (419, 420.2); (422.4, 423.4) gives -0.12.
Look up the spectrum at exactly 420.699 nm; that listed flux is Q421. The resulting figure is 17.72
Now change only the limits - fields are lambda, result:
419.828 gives 16.77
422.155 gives 18.46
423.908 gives 18.39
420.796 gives 18.09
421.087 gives 17.88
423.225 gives 16.56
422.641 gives 14.85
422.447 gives 15.82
